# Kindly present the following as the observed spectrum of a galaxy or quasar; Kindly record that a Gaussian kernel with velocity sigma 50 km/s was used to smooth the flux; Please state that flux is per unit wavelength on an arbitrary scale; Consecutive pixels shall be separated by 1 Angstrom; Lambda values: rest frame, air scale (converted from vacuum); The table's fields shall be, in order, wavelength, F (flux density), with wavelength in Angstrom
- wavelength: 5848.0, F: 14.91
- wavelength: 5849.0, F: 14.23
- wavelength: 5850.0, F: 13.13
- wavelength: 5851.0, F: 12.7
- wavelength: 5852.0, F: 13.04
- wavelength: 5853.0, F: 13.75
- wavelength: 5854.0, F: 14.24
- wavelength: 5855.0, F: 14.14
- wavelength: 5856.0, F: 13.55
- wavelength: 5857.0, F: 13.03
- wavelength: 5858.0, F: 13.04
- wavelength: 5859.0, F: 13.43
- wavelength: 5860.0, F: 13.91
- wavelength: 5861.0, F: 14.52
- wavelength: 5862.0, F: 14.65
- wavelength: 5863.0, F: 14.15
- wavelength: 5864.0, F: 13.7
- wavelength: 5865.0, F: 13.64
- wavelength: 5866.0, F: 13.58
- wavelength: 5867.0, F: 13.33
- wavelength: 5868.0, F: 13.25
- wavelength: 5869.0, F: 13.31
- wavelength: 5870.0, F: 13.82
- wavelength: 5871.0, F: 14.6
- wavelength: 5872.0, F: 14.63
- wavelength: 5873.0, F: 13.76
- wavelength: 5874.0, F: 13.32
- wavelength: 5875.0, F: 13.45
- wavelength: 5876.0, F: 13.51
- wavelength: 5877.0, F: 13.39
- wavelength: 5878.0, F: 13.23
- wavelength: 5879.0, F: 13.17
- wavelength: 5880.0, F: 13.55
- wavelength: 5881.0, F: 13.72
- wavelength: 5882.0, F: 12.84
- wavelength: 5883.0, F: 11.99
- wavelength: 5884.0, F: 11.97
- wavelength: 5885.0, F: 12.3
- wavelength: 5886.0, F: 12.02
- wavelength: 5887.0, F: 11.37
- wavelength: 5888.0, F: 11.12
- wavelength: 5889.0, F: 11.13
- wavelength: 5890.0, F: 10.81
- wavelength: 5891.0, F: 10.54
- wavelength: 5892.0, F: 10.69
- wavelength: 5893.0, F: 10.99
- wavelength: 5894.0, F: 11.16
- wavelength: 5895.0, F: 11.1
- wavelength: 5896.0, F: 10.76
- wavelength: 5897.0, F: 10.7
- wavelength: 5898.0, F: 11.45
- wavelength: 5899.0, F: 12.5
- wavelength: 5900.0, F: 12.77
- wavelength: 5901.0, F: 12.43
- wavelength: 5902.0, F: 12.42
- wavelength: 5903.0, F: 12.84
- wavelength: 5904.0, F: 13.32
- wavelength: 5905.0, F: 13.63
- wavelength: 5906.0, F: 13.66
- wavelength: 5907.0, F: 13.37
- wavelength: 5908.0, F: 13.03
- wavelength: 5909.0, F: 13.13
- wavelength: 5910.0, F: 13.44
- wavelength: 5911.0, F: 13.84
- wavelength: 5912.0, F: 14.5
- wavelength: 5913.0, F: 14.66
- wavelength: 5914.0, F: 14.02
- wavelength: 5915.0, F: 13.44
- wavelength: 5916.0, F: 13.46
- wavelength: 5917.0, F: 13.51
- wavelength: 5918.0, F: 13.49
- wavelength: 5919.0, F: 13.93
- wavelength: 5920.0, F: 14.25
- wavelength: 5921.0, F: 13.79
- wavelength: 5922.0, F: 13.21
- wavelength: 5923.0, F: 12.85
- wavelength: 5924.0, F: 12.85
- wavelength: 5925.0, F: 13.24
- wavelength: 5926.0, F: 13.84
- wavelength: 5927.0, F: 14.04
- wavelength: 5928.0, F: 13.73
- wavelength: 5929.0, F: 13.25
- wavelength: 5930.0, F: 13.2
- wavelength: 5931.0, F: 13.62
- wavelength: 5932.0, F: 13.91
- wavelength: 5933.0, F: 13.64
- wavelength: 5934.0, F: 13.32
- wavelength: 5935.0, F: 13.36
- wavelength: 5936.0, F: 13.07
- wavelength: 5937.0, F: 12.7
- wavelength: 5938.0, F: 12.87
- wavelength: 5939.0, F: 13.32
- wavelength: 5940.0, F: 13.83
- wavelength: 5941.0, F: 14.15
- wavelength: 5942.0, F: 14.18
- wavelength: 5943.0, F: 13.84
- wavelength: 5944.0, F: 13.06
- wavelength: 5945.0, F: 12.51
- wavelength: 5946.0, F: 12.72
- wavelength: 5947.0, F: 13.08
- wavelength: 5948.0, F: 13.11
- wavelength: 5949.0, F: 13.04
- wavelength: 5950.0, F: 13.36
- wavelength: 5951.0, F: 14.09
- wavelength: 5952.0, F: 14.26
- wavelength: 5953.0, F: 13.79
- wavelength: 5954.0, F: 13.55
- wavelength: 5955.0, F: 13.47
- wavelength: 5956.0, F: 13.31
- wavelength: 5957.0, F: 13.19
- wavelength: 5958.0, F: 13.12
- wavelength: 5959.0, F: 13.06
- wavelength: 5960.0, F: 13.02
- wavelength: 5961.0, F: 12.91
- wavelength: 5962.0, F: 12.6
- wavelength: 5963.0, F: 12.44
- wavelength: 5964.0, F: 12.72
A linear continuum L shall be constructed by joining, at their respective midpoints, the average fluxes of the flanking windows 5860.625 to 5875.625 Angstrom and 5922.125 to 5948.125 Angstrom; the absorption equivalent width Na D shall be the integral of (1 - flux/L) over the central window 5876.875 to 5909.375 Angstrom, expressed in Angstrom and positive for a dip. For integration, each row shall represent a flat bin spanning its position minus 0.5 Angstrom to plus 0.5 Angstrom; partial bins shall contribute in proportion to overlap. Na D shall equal 3.5 Angstrom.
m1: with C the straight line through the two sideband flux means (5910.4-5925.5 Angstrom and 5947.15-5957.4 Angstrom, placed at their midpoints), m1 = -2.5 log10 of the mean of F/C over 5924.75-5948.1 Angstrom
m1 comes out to 0.01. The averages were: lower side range 13.7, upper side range 13.5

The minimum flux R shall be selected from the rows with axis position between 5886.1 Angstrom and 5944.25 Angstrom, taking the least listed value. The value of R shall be 10.54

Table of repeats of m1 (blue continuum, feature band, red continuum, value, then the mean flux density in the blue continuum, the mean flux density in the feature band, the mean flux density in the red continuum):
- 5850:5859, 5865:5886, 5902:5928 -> 0.012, 13.4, 13.3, 13.6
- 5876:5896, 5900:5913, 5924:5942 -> -0.059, 12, 13.3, 13.5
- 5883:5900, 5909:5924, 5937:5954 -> -0.116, 11.4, 13.7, 13.4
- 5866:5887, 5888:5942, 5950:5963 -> 0.027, 13.2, 13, 13.3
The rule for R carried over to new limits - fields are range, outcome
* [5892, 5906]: 10.69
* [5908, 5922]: 13.03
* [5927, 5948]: 12.51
